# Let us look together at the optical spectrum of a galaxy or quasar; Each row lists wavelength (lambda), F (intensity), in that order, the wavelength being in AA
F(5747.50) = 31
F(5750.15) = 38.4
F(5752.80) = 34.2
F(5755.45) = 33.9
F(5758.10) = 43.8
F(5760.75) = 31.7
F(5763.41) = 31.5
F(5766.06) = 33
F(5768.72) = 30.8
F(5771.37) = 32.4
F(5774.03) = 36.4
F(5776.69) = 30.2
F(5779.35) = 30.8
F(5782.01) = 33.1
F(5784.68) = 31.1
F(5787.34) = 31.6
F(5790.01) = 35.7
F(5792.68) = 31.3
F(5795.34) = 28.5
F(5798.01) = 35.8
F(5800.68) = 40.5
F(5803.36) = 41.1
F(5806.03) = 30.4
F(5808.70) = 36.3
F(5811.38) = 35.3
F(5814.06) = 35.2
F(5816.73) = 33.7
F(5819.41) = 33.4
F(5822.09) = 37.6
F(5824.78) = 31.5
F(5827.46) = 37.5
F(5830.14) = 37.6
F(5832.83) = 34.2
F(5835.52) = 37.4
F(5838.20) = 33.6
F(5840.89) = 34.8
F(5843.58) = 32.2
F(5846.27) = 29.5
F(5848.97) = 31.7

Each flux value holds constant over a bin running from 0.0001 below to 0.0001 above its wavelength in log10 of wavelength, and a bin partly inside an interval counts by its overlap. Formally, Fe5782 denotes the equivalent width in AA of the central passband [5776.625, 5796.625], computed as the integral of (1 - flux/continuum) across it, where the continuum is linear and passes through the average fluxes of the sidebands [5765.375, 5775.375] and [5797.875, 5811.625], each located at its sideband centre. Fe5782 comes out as 1.8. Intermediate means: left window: 33.2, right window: 36.7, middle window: 31.6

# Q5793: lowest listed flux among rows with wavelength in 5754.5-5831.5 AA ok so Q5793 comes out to 28.5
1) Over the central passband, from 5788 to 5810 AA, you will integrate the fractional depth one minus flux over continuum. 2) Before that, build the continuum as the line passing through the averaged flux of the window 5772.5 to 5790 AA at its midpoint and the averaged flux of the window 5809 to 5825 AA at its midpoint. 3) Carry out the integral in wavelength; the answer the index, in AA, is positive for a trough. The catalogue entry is -0.8 AA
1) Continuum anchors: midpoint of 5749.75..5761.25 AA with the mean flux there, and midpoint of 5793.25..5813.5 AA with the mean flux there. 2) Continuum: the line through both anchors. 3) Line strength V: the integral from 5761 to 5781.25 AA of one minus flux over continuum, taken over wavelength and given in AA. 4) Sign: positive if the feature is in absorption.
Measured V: 2.23 AA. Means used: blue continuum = 36.6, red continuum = 35.3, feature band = 32.2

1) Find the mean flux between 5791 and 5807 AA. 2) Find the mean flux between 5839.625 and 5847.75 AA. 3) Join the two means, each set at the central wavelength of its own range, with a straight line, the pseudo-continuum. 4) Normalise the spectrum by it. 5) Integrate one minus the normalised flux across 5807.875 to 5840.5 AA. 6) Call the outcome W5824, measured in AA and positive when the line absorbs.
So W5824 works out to -2.0 AA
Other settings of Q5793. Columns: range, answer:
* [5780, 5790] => 31.1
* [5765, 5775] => 30.8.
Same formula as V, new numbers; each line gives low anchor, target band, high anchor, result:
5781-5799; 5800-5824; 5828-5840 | -1.17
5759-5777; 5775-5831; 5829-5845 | -0.60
